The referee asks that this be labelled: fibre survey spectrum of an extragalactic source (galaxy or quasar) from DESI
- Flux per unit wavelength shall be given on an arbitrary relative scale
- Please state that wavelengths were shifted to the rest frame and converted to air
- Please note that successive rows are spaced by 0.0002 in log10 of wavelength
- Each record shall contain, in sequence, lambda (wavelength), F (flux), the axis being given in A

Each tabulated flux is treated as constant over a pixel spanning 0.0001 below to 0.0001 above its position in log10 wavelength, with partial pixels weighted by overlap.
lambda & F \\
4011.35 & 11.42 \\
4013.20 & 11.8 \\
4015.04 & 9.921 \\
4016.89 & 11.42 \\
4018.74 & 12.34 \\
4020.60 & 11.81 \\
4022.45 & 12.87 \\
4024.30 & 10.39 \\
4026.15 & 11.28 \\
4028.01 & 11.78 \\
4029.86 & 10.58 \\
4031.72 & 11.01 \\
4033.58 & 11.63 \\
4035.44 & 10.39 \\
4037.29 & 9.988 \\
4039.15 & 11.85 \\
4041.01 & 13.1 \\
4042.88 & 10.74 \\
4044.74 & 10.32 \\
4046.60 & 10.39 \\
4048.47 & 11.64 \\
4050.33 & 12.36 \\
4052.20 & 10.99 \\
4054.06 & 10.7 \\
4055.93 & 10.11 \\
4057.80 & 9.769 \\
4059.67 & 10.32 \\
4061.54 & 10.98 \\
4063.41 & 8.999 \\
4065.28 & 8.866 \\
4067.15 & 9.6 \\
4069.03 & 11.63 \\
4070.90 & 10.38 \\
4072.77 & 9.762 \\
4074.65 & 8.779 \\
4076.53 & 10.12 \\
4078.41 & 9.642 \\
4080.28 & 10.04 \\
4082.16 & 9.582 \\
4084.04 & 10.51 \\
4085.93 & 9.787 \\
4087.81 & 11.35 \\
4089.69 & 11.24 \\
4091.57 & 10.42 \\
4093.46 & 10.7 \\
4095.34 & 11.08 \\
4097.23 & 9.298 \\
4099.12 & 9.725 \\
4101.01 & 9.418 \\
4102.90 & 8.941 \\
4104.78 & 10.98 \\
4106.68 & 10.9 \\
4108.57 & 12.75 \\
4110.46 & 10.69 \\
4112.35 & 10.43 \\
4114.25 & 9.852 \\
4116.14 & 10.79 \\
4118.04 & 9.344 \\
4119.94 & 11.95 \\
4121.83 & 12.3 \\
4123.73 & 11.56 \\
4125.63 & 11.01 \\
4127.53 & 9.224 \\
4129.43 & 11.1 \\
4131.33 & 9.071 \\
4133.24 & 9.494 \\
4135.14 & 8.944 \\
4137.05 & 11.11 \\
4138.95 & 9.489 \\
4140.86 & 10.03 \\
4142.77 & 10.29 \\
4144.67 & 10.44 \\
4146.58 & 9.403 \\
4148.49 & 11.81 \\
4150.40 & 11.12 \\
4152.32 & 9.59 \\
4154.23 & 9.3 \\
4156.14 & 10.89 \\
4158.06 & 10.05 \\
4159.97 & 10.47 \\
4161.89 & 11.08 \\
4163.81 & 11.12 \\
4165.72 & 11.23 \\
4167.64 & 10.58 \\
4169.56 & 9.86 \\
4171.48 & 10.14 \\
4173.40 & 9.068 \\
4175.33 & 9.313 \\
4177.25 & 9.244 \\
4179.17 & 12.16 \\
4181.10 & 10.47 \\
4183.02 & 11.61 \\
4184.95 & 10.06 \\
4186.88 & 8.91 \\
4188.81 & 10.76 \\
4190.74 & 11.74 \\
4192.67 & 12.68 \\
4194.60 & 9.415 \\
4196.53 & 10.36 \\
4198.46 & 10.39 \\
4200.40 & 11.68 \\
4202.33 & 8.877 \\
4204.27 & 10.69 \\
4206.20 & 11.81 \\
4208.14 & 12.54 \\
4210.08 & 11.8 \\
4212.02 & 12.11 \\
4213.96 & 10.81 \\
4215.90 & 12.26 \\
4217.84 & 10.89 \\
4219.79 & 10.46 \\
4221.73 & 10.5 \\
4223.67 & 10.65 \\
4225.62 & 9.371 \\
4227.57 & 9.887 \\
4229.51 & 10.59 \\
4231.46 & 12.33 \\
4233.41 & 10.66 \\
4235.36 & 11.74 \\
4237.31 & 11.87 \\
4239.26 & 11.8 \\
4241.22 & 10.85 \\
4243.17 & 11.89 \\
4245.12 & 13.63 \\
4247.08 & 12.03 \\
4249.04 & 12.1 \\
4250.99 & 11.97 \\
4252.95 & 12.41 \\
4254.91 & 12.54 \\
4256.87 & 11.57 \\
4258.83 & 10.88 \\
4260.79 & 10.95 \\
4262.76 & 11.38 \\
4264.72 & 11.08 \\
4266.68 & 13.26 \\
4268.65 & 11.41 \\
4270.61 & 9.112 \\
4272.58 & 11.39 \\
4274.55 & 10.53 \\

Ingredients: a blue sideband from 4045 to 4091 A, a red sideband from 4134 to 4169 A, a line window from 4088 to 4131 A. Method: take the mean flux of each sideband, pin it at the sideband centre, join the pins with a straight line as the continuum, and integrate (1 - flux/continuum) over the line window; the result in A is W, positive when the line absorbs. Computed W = -1.1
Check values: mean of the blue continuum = 10.3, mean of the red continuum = 10.4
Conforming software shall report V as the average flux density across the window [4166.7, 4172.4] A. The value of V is 10.2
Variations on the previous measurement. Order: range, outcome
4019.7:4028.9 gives 11.6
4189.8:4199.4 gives 10.9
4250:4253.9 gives 12.2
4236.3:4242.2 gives 11.5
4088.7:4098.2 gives 10.6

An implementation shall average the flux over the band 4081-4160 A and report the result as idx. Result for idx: 10.4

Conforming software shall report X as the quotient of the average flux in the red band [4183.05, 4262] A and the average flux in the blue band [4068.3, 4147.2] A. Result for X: 1.1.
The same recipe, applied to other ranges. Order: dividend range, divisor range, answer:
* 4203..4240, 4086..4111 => 1.06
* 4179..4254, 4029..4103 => 1.07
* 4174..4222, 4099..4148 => 1.05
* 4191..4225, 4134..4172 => 1.07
